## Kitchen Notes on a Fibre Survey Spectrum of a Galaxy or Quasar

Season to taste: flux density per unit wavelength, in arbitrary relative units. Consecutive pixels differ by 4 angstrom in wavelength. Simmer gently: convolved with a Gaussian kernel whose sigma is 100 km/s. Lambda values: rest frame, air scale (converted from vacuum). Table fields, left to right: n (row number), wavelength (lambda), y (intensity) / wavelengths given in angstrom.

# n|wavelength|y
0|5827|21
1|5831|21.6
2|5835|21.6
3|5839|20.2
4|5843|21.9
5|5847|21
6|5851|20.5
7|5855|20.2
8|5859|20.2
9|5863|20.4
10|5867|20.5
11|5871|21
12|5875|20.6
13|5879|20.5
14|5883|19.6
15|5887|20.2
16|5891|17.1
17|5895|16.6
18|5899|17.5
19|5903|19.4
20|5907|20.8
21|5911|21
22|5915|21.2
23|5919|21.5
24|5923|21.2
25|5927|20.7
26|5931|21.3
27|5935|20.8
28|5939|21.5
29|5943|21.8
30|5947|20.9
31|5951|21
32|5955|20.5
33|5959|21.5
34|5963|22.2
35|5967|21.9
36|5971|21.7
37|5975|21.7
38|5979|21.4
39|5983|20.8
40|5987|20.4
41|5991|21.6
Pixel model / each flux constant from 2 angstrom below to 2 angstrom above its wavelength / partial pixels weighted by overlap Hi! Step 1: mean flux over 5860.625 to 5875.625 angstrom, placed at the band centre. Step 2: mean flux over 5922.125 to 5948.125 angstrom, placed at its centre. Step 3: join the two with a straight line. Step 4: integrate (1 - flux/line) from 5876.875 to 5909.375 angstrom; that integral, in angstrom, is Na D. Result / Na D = 2.9 angstrom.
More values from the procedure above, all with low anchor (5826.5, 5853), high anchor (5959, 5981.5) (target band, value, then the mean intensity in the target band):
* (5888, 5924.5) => 3.2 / 19.6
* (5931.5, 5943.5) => 0.2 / 21.3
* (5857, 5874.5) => 0.6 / 20.5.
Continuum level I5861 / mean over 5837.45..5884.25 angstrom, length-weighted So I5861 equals 20.6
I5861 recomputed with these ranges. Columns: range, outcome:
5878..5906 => 18.7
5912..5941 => 21.2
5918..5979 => 21.3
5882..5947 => 20.2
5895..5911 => 19.1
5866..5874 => 20.8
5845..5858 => 20.5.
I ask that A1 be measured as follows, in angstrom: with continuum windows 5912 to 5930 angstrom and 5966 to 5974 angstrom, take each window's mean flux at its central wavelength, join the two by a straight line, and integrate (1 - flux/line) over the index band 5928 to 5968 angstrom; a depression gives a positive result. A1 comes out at 0.3 angstrom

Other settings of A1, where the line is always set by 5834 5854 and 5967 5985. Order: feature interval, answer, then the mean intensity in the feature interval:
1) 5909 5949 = 0.2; 21.2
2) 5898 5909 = 0.9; 19.4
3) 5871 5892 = 1.2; 19.9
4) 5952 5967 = 0.0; 21.4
